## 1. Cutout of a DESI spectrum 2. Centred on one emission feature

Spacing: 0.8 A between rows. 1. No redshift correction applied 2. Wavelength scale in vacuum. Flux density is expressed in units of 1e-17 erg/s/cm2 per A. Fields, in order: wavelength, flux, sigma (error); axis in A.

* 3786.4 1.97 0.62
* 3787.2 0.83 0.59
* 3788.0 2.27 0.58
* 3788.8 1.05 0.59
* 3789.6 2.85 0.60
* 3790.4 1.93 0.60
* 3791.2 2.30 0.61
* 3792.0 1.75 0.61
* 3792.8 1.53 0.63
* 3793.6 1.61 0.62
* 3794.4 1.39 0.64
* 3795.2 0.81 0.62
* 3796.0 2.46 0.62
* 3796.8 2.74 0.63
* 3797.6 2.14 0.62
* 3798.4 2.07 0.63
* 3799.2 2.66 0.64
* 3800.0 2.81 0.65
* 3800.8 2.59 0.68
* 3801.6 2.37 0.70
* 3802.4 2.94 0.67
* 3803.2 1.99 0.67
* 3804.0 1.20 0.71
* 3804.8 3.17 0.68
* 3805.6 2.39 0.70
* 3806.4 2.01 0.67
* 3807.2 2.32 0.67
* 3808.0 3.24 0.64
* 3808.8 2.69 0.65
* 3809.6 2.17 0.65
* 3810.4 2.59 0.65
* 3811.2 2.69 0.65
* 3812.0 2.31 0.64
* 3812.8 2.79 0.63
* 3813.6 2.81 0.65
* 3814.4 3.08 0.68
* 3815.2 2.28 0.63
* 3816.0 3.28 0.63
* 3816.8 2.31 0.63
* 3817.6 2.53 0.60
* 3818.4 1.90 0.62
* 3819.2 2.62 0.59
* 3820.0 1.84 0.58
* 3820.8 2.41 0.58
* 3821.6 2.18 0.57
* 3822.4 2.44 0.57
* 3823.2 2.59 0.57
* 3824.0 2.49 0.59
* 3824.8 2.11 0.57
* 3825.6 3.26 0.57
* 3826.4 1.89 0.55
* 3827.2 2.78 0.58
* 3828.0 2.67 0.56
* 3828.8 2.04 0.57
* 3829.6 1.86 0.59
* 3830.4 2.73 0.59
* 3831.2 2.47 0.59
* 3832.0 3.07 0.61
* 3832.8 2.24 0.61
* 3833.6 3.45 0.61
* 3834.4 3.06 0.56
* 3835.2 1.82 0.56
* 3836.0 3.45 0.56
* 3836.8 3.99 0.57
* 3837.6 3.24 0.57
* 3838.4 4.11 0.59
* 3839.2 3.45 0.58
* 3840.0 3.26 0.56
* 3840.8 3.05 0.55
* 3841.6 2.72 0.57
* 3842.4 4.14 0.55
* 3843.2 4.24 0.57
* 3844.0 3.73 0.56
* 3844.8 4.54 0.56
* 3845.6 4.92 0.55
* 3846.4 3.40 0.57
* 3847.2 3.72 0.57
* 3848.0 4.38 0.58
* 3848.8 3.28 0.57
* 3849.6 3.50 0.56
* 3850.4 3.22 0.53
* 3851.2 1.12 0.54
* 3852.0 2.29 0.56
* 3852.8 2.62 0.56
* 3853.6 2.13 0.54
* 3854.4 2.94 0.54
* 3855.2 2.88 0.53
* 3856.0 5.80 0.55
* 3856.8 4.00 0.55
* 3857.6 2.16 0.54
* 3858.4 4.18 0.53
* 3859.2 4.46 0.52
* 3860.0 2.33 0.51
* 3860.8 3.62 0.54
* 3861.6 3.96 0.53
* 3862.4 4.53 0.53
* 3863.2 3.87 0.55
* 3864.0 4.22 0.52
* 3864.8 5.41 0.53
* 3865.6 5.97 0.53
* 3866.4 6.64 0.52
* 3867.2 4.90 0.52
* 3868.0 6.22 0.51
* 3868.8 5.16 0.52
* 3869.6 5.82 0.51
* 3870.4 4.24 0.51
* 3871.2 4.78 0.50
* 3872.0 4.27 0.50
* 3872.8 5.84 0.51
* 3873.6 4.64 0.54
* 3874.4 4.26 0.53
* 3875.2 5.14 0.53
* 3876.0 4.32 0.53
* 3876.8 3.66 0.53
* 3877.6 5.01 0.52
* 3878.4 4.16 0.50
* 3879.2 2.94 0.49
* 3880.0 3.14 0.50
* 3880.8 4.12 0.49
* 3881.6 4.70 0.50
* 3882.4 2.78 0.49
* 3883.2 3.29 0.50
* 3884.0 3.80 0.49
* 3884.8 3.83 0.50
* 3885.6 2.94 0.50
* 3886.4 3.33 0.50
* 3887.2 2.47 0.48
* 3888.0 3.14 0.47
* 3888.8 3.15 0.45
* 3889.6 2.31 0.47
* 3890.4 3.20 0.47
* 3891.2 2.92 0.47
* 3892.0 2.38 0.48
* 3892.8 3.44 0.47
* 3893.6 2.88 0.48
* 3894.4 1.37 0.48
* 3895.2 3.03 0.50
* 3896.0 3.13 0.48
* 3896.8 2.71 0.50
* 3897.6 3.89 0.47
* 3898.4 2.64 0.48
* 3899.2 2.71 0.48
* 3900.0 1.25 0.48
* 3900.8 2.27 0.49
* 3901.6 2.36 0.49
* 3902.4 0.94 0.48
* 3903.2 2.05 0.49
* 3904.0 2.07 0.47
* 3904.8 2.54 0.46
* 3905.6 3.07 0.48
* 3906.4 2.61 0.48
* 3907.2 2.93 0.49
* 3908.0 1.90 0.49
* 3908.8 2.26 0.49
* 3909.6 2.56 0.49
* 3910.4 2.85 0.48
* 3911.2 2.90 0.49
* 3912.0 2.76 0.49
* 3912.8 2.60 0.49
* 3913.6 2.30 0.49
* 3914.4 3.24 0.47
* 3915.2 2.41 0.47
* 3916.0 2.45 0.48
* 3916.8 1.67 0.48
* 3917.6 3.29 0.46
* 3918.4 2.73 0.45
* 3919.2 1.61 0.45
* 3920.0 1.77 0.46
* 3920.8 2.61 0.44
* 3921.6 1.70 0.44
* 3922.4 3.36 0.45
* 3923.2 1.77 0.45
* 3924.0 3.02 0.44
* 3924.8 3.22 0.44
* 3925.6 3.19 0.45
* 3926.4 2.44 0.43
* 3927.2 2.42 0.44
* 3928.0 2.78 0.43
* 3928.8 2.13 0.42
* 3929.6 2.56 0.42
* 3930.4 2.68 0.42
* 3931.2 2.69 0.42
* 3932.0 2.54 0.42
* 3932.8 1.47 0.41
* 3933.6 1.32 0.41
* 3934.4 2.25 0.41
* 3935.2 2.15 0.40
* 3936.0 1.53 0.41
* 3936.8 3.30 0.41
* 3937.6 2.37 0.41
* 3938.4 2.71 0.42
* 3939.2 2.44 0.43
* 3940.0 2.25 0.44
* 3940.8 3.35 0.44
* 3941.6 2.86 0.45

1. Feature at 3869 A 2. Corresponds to Lyman alpha 1216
